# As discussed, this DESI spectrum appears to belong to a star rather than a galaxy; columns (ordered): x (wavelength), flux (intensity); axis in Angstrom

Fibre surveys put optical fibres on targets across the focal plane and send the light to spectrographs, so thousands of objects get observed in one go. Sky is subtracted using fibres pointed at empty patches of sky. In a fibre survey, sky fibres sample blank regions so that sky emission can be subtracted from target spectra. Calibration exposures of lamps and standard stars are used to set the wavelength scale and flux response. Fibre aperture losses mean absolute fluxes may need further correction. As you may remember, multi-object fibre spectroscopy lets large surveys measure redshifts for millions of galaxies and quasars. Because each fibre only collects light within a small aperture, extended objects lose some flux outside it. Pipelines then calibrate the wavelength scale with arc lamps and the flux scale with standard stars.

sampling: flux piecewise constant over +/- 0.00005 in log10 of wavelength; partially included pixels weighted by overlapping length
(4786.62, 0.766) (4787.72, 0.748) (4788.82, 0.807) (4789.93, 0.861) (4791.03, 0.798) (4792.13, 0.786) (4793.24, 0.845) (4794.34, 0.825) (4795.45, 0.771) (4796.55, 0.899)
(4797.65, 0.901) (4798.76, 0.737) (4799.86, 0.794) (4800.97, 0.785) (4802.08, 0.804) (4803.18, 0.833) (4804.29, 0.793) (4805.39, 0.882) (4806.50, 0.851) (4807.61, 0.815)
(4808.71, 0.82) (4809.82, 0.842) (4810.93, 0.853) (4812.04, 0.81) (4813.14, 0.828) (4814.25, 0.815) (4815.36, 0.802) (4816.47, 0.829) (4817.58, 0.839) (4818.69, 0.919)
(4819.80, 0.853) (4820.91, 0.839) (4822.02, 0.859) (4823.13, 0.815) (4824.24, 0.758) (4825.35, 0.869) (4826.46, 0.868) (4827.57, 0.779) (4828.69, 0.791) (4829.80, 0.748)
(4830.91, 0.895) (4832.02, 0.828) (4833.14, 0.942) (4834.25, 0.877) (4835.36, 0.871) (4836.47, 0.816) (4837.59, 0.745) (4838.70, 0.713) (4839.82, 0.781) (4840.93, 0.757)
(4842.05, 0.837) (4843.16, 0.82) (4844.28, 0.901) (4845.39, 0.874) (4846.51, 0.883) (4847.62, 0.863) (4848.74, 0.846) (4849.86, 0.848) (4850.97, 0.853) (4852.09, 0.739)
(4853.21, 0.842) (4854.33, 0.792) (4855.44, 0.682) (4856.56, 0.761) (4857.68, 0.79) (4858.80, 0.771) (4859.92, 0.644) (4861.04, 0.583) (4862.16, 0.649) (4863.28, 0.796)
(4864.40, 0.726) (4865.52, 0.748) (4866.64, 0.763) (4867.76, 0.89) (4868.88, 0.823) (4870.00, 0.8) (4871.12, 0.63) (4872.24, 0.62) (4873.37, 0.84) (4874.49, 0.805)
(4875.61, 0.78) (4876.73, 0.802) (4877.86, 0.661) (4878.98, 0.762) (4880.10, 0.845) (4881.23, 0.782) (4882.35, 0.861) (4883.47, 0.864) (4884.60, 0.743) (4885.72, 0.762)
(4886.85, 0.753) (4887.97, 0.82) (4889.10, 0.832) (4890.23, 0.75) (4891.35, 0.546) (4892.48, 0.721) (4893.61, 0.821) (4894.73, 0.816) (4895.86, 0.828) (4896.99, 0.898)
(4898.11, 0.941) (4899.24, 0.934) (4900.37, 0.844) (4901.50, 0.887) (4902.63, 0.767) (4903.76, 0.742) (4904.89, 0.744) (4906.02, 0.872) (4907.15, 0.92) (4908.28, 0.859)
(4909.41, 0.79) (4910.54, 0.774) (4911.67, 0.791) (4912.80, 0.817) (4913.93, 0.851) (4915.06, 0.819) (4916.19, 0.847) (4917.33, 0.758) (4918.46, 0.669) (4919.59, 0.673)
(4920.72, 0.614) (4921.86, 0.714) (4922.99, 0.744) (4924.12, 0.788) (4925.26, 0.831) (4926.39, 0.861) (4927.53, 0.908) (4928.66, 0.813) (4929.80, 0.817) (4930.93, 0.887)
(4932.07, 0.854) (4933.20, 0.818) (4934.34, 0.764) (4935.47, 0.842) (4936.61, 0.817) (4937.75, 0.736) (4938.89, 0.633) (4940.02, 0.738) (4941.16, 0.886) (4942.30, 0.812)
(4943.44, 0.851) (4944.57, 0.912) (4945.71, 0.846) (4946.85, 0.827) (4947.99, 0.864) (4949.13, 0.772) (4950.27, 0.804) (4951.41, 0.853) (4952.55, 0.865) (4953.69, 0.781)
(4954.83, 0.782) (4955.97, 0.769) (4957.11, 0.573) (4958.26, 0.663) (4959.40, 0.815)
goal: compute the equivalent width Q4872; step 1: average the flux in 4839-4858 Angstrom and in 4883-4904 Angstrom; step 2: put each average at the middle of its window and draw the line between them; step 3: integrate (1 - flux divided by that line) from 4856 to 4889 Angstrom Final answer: 1.9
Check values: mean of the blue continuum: 0.815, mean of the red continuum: 0.804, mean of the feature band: 0.762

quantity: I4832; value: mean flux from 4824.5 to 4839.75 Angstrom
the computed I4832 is 0.823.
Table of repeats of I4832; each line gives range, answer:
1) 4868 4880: 0.76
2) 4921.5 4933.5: 0.824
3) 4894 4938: 0.812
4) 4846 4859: 0.807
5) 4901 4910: 0.822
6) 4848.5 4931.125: 0.785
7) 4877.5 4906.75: 0.802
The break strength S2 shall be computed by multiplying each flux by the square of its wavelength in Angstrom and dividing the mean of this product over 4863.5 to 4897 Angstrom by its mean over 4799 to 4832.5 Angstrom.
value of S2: 1.0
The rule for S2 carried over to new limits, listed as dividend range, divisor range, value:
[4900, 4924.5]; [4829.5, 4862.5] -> 1.01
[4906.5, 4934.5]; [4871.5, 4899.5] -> 1.03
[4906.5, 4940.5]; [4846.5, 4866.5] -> 1.07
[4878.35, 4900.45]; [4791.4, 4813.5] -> 1.01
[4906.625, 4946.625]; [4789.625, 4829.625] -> 1.02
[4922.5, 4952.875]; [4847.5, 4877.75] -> 1.11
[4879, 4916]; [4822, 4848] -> 1.01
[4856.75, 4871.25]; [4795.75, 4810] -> 0.92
